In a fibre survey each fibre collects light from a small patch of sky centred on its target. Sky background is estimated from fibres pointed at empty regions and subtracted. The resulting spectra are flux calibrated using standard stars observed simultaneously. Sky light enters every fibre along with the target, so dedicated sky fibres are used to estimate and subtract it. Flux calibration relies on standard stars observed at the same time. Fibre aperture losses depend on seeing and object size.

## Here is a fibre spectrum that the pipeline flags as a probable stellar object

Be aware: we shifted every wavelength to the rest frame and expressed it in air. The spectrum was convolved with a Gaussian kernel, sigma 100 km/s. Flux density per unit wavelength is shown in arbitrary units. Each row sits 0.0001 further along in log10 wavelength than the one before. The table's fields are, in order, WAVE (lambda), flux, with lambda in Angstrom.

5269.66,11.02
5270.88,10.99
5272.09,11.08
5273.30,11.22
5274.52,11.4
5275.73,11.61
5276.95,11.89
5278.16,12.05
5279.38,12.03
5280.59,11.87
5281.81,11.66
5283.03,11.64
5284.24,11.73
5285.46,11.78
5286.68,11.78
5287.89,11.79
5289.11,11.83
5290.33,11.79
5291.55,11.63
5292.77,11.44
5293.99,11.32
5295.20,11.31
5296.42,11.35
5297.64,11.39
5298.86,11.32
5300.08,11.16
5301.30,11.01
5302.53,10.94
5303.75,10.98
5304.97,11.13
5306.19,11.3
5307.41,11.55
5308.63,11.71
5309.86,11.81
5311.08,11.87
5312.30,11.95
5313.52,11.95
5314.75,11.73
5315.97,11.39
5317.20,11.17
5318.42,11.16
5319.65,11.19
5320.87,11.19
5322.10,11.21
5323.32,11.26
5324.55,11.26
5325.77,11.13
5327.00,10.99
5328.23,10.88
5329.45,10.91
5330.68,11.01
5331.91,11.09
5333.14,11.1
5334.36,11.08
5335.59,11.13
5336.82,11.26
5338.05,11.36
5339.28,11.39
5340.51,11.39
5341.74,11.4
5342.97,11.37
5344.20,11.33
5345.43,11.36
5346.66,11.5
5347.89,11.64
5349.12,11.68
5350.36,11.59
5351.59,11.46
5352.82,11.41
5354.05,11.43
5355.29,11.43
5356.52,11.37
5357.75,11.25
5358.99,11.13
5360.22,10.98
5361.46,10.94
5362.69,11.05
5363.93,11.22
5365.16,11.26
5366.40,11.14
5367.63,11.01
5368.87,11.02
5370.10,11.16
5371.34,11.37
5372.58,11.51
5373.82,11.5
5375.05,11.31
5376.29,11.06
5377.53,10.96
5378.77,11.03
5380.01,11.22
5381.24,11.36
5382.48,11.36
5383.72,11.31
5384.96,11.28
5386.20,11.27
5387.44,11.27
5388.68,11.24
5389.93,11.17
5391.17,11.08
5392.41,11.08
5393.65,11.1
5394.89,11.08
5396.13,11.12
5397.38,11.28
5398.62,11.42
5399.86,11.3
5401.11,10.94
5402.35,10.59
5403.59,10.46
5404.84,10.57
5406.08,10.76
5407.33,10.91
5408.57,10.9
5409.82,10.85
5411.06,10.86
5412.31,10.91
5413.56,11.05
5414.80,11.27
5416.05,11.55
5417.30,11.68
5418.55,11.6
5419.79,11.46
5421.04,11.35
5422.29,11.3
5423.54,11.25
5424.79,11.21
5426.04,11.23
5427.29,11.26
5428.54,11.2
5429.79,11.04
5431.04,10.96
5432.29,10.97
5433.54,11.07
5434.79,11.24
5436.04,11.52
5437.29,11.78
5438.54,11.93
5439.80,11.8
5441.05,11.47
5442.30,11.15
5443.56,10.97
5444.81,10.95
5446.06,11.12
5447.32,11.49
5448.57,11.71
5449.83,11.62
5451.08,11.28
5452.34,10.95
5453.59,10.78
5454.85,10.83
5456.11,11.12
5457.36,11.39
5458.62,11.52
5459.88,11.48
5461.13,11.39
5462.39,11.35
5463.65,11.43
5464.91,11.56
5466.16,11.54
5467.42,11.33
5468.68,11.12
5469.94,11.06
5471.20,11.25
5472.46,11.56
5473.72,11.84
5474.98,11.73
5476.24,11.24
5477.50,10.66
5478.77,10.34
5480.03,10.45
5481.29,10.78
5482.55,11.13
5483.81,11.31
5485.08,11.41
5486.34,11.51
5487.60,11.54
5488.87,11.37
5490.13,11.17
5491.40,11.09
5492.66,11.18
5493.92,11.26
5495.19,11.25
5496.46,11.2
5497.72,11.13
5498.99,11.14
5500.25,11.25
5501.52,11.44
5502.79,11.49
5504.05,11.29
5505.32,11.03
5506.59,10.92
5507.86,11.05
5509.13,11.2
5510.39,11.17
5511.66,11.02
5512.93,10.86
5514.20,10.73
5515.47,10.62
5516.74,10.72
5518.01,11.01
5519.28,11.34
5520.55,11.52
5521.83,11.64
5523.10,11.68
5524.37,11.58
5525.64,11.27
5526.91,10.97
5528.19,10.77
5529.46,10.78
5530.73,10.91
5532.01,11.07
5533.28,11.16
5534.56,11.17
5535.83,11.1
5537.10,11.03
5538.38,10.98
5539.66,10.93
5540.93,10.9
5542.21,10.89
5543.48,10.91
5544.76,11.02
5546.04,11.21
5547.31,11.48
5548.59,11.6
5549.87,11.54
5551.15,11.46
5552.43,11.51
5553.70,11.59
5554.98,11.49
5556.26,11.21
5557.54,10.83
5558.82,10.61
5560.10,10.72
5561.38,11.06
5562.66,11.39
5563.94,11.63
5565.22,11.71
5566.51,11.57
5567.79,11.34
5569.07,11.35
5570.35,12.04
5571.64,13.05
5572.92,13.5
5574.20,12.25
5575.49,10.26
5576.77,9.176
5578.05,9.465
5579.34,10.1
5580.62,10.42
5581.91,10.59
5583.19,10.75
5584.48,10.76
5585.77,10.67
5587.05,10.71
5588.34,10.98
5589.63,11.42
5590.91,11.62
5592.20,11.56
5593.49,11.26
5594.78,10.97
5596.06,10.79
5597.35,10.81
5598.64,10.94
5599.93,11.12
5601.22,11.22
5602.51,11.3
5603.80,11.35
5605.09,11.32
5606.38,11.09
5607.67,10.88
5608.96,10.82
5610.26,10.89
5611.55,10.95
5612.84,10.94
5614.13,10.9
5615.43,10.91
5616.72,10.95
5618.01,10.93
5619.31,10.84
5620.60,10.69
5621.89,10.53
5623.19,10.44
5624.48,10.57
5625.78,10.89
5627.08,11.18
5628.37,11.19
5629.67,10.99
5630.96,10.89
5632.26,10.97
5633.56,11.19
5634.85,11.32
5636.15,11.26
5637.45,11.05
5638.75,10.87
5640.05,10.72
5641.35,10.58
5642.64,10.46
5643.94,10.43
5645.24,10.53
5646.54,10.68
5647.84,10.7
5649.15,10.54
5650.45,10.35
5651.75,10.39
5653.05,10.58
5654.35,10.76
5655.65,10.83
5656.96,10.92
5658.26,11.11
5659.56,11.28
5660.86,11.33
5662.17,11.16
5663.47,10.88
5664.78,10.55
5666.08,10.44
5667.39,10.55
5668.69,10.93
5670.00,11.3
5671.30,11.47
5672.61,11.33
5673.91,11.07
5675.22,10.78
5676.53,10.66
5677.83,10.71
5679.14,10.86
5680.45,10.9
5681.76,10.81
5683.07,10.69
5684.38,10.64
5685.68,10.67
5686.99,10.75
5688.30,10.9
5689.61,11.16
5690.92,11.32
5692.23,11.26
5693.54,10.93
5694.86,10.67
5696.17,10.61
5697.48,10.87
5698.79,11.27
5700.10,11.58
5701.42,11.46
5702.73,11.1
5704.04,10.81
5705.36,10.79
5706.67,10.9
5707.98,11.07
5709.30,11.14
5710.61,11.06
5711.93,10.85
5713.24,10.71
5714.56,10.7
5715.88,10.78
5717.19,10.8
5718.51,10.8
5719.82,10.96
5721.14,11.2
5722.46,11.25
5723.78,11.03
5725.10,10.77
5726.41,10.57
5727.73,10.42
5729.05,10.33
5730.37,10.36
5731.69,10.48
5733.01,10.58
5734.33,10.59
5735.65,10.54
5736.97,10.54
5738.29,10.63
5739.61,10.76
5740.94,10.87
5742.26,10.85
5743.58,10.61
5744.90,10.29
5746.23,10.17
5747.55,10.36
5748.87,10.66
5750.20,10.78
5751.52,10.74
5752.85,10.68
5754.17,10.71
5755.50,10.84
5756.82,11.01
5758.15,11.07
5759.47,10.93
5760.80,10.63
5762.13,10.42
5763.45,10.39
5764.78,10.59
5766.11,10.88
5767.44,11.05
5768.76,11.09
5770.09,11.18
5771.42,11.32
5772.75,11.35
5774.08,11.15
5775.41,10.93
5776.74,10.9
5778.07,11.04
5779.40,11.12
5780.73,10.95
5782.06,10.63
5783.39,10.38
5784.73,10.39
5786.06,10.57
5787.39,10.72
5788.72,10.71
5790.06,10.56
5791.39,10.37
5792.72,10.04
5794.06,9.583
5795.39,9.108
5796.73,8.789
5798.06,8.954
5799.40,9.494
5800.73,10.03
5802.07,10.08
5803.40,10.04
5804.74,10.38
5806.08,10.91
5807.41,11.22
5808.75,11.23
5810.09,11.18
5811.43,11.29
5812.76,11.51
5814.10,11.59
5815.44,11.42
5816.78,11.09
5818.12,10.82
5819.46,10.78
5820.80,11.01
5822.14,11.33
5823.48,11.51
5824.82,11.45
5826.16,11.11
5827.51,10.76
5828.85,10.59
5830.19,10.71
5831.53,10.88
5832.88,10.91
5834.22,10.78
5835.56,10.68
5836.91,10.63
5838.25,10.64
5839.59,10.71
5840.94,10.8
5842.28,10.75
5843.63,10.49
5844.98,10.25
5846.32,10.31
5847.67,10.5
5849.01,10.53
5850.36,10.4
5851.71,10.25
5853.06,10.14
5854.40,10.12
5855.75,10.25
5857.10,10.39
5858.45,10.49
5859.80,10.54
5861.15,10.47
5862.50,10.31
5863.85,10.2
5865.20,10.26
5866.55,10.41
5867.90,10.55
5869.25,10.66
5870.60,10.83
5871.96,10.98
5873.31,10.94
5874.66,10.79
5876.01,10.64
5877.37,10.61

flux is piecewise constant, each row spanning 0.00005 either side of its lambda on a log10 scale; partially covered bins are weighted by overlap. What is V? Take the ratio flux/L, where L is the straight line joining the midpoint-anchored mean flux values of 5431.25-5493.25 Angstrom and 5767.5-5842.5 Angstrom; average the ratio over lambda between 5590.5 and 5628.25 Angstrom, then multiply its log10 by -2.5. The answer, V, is 0.005 mag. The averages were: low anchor 11.3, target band 11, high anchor 10.7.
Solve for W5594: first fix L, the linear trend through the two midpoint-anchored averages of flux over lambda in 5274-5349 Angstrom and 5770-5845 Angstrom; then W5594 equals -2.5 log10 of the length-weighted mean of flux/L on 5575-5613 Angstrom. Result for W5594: 0.02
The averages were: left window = 11.4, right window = 10.7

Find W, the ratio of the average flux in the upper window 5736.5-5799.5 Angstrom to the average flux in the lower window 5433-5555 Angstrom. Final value 0.94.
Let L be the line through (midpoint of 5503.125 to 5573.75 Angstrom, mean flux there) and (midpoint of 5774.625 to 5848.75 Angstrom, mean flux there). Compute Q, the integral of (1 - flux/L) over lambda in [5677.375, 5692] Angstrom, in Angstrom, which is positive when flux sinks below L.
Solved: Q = 0.1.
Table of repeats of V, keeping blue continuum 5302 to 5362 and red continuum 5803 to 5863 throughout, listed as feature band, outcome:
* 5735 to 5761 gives 0.017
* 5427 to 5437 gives 0.003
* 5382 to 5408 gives 0.017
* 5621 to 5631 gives 0.016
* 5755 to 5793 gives 0.002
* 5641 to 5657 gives 0.039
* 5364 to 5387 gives 0.004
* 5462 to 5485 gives -0.004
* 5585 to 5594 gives -0.013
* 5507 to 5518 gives 0.019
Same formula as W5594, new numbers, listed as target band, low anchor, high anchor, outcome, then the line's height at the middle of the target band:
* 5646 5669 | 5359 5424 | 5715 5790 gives 0.01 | 10.9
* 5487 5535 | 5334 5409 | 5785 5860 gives -0.01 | 11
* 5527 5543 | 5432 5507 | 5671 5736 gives 0.02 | 11.2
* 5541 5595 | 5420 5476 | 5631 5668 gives -0.02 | 11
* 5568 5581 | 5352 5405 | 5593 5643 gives -0.02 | 11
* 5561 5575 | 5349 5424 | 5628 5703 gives -0.08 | 11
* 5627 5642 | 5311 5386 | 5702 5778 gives -0.01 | 10.9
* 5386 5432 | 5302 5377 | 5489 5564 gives 0.01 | 11.2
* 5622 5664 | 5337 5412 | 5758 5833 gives 0.01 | 10.9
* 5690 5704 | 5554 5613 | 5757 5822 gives -0.02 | 10.9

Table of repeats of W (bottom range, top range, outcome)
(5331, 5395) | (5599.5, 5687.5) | 0.97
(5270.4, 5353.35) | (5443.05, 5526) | 0.98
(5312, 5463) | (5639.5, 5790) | 0.96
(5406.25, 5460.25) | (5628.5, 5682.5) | 0.97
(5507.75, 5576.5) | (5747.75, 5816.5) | 0.95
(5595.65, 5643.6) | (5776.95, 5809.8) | 0.94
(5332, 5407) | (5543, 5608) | 1.00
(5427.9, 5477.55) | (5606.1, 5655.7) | 0.95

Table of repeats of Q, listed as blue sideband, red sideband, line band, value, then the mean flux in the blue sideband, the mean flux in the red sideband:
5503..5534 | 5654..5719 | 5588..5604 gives -0.2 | 11.1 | 10.9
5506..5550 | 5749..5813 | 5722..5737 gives 0.1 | 11.1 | 10.6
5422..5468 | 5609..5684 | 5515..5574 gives -1.2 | 11.3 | 10.9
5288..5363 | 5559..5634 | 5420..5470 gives -0.4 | 11.3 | 11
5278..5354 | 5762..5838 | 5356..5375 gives 0.2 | 11.4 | 10.7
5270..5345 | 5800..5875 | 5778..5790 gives 0.1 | 11.4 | 10.7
